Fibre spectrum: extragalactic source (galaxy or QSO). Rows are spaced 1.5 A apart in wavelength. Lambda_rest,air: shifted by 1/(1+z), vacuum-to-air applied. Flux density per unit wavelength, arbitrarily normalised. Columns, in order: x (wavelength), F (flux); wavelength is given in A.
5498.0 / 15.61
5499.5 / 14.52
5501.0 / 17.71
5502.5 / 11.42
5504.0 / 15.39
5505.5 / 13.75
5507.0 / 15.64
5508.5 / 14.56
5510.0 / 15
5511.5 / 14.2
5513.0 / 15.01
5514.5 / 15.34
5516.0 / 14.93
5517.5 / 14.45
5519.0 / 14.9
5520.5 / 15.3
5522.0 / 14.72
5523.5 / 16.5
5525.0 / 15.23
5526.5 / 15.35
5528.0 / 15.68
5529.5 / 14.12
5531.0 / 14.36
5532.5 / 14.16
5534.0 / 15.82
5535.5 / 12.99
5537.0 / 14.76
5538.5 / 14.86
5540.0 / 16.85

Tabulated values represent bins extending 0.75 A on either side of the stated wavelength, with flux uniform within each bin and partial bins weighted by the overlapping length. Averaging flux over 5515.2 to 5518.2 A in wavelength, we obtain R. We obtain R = 14.7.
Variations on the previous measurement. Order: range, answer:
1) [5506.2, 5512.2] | 14.8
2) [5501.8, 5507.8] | 14.1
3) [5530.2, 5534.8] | 14.8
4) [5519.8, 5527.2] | 15.4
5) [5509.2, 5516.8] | 14.9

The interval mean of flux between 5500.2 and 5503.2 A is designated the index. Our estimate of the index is 14.6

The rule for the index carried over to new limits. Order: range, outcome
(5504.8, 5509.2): 14.7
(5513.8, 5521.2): 15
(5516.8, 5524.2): 15.2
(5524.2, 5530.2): 15.1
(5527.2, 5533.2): 14.6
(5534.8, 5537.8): 13.9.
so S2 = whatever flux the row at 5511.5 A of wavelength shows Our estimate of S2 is 14.2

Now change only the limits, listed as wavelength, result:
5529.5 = 14.12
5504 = 15.39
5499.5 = 14.52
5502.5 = 11.42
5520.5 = 15.3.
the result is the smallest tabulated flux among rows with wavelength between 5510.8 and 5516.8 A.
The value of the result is 14.2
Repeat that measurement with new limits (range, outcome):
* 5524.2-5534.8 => 14.12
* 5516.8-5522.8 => 14.45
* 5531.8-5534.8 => 14.16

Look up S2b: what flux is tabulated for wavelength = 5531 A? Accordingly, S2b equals 14.36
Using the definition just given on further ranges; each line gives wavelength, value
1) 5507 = 15.64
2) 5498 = 15.61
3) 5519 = 14.9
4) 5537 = 14.76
